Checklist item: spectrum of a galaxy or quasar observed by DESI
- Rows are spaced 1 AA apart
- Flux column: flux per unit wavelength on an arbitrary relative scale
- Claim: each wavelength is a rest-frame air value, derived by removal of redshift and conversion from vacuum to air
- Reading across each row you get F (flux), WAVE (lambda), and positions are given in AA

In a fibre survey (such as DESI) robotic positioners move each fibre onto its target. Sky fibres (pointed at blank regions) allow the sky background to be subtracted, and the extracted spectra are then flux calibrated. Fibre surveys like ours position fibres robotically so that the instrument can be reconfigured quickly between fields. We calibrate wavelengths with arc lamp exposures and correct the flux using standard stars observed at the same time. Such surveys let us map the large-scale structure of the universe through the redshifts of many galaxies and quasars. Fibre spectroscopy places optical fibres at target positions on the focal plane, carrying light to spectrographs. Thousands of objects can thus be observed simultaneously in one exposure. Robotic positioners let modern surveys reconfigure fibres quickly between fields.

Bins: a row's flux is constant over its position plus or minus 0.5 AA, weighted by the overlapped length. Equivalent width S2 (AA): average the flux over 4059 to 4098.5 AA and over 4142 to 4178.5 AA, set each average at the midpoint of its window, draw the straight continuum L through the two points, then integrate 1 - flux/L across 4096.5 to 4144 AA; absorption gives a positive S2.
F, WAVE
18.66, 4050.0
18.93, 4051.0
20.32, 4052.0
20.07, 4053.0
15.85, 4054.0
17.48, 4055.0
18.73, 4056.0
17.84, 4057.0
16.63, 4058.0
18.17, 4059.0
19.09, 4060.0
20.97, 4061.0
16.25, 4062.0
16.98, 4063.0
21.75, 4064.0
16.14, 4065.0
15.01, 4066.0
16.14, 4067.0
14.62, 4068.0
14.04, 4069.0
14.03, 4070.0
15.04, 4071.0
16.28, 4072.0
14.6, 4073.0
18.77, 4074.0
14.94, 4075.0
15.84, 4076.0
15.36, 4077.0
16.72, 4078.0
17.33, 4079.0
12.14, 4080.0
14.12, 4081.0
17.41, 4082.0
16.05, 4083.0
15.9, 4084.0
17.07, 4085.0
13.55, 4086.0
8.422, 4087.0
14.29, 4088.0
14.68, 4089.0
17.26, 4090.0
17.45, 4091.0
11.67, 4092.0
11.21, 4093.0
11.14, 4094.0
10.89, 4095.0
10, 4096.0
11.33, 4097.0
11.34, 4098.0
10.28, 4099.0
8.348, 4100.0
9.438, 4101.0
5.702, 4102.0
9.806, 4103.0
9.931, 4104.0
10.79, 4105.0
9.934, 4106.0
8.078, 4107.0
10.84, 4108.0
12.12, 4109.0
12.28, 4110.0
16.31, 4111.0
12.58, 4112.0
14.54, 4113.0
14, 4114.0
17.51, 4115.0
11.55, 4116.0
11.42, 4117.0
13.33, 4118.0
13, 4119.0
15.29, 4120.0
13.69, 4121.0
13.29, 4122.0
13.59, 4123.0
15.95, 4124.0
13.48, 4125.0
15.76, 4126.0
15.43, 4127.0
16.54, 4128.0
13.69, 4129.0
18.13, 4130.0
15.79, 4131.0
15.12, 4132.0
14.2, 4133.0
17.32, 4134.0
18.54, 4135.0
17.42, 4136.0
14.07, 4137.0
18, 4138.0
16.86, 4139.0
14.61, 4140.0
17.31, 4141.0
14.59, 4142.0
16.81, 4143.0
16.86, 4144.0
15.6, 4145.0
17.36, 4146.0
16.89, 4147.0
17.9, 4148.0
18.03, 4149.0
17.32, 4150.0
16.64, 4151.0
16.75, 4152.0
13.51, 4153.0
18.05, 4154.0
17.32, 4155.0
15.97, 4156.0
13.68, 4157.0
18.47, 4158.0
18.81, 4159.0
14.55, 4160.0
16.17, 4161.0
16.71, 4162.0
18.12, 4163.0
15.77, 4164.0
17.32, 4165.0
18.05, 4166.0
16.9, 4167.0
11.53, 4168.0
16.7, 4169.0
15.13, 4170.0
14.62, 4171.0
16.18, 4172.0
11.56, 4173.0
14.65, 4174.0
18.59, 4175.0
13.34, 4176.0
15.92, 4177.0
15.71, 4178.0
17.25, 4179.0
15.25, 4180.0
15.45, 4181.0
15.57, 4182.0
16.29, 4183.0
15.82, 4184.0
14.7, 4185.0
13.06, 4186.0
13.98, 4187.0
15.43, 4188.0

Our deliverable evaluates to 6.11 AA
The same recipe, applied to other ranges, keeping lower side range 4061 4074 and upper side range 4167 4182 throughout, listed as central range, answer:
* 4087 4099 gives 2.57 AA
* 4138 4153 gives -1.10 AA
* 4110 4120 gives 1.25 AA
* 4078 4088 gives 0.82 AA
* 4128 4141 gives -0.52 AA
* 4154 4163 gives -0.75 AA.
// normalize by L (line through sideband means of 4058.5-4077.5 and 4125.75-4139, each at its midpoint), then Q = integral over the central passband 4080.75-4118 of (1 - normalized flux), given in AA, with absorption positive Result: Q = 9.0 AA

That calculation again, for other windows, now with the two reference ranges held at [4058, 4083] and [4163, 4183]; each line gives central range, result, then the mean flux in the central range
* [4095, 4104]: 3.6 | 9.63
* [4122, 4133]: 0.5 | 15.2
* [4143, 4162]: -1.1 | 16.7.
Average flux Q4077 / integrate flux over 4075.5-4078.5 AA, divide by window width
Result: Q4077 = 16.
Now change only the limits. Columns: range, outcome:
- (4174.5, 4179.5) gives 16.2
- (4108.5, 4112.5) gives 13.3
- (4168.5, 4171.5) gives 15.5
